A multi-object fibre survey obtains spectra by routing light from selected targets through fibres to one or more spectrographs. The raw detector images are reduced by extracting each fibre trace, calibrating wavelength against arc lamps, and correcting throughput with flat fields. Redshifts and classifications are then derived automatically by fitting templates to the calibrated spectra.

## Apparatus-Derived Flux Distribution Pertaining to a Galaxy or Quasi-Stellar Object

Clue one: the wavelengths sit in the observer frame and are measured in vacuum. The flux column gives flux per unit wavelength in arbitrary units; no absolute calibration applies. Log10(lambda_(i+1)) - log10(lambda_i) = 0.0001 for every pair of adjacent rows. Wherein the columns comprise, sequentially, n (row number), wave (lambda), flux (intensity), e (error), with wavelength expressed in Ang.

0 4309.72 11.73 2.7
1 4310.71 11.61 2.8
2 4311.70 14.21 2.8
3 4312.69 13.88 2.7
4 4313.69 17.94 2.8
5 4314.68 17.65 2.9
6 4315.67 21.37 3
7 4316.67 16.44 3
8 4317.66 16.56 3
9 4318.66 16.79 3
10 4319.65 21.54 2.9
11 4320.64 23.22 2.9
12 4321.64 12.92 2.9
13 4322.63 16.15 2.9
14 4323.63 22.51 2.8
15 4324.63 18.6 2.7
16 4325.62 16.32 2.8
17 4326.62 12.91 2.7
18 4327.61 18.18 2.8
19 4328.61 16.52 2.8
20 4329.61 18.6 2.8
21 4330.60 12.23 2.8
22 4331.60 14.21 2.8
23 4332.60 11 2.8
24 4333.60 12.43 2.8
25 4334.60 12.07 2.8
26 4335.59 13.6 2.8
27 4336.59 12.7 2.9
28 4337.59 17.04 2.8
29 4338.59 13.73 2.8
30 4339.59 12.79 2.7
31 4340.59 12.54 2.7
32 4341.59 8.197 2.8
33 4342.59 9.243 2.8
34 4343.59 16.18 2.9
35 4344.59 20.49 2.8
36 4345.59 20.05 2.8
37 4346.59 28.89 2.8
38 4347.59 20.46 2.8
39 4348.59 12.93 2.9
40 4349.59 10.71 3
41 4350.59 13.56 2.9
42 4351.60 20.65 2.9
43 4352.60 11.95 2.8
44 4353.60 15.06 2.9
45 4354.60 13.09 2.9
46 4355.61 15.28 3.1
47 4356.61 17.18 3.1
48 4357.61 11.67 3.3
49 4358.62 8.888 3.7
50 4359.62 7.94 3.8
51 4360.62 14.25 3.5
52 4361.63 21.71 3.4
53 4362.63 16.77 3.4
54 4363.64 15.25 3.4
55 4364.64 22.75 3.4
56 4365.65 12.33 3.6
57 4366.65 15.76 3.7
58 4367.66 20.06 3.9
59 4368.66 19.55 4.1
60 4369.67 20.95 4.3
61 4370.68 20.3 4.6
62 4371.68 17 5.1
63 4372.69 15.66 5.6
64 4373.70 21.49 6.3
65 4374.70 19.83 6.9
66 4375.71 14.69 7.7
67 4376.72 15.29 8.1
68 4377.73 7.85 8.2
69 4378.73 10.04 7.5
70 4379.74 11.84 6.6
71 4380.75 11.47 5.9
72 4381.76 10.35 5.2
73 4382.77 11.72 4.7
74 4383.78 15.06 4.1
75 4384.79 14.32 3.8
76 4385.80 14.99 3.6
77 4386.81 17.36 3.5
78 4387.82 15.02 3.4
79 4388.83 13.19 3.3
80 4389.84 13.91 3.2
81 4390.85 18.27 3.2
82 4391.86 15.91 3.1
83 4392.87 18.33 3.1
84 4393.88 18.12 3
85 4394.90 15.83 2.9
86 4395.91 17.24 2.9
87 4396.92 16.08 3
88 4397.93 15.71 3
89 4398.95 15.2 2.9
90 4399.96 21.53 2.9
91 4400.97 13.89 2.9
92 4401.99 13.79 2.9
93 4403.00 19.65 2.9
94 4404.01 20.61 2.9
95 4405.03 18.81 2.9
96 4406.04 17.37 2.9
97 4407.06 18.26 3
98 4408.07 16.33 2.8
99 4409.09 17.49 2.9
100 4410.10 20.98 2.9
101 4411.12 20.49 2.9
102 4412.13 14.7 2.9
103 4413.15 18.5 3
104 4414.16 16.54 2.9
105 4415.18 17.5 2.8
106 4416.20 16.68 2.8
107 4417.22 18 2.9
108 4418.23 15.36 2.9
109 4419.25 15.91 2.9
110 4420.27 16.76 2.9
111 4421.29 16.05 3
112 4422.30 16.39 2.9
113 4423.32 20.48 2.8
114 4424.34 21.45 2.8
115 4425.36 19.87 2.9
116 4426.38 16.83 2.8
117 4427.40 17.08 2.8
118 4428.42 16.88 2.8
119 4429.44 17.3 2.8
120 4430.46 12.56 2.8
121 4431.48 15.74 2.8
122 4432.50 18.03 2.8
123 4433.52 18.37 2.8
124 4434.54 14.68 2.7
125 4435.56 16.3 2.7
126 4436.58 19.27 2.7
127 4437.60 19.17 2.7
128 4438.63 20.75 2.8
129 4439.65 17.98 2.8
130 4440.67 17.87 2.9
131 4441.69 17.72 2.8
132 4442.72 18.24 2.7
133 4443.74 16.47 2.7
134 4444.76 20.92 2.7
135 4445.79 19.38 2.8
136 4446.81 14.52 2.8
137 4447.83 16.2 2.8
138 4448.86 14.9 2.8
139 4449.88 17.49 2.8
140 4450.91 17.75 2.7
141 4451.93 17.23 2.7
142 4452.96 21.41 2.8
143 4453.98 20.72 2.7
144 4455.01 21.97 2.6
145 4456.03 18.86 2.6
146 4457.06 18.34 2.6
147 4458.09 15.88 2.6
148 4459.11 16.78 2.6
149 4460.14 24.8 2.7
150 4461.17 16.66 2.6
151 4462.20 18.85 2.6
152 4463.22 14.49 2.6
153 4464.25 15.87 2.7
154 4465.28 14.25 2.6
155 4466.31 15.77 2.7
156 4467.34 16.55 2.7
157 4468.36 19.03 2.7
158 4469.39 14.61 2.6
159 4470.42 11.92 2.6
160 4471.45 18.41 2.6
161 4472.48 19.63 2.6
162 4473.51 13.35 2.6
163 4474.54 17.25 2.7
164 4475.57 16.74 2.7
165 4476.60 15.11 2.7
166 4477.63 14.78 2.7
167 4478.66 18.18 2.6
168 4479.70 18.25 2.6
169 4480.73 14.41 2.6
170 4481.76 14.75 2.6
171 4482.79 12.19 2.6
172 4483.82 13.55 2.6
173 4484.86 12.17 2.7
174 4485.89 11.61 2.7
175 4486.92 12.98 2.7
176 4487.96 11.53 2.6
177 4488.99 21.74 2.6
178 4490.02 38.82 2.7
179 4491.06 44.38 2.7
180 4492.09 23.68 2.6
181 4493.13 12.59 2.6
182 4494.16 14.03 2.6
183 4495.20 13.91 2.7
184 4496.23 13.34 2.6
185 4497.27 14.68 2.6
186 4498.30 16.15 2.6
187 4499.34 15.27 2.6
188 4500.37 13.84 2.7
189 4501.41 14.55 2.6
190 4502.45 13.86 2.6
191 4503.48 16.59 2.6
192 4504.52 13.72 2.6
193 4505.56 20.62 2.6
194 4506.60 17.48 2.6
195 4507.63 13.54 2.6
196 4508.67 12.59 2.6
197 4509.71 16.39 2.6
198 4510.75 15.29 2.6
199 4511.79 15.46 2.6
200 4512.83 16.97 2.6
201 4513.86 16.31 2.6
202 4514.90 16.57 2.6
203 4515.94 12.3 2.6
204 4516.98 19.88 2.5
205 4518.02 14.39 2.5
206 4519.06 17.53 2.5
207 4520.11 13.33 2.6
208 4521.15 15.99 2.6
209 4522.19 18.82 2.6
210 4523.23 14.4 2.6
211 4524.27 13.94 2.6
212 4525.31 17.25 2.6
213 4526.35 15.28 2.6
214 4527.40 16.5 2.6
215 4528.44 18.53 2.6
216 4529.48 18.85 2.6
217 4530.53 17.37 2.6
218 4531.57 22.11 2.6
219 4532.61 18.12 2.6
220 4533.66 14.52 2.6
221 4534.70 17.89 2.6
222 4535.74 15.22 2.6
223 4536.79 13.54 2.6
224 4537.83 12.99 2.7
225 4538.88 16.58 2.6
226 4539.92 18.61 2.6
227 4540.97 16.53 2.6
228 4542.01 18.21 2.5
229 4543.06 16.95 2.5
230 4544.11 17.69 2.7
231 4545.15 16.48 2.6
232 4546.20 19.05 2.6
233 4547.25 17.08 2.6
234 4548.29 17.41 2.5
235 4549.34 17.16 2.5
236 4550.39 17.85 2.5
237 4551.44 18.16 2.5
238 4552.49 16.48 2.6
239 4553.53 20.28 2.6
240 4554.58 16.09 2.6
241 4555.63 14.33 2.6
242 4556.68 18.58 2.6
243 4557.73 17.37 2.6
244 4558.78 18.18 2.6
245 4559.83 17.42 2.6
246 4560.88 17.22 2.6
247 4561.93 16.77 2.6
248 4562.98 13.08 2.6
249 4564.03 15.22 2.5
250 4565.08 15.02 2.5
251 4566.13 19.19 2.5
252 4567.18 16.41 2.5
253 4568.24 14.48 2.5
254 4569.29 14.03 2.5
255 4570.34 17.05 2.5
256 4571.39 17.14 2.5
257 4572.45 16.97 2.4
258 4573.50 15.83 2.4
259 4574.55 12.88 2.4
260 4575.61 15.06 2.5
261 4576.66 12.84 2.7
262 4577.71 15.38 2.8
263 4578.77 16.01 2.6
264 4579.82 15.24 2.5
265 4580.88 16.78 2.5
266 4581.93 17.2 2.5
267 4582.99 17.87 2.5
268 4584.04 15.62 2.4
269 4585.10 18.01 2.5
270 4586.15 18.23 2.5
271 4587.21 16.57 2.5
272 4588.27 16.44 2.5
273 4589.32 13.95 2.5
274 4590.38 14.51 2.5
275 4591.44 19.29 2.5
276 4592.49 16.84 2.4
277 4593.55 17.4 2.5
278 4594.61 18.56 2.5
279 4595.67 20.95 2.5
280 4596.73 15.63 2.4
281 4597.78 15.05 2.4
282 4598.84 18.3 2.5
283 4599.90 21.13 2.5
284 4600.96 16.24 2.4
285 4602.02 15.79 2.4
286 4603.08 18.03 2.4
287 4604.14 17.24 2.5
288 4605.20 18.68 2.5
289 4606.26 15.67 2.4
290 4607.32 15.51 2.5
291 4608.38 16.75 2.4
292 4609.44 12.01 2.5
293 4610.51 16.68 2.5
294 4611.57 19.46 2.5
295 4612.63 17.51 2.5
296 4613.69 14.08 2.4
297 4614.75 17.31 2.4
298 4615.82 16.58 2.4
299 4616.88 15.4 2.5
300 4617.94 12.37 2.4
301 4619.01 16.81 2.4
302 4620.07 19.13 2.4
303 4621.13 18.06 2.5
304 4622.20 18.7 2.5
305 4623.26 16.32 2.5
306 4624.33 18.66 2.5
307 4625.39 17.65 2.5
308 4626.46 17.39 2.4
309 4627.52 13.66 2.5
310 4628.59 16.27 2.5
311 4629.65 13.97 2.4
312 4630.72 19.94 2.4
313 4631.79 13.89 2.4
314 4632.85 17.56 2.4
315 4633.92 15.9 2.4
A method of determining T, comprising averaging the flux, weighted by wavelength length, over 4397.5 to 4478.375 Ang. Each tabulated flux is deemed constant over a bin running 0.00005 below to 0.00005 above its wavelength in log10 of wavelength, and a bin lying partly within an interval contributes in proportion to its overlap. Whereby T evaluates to 17.4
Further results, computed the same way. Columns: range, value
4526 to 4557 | 17.1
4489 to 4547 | 17.1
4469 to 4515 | 16.5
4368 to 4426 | 16.6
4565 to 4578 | 15.6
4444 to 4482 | 17.2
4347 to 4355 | 15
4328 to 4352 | 15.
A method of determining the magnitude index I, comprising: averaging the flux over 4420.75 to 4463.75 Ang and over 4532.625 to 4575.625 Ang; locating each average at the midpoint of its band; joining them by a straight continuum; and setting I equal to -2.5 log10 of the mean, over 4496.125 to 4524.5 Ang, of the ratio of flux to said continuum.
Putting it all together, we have 0.10 mag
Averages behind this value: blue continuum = 17.9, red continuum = 16.5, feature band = 15.5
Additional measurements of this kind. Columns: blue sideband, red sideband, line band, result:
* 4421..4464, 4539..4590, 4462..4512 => 0.060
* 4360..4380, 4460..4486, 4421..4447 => -0.103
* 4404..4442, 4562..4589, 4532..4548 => -0.023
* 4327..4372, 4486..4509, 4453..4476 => -0.015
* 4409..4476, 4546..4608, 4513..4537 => 0.033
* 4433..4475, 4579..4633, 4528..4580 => 0.028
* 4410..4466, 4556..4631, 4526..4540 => 0.011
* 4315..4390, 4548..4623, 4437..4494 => -0.109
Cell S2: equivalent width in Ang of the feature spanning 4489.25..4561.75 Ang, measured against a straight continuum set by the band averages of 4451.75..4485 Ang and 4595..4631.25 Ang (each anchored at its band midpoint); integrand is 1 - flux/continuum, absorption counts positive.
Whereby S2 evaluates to -1.5 Ang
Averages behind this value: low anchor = 16.8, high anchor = 16.9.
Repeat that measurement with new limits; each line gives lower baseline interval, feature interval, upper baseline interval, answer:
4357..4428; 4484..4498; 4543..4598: -1.85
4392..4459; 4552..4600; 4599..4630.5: 0.99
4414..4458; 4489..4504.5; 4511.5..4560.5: -1.54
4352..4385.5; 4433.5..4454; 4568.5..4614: -3.06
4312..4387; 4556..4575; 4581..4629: 0.48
